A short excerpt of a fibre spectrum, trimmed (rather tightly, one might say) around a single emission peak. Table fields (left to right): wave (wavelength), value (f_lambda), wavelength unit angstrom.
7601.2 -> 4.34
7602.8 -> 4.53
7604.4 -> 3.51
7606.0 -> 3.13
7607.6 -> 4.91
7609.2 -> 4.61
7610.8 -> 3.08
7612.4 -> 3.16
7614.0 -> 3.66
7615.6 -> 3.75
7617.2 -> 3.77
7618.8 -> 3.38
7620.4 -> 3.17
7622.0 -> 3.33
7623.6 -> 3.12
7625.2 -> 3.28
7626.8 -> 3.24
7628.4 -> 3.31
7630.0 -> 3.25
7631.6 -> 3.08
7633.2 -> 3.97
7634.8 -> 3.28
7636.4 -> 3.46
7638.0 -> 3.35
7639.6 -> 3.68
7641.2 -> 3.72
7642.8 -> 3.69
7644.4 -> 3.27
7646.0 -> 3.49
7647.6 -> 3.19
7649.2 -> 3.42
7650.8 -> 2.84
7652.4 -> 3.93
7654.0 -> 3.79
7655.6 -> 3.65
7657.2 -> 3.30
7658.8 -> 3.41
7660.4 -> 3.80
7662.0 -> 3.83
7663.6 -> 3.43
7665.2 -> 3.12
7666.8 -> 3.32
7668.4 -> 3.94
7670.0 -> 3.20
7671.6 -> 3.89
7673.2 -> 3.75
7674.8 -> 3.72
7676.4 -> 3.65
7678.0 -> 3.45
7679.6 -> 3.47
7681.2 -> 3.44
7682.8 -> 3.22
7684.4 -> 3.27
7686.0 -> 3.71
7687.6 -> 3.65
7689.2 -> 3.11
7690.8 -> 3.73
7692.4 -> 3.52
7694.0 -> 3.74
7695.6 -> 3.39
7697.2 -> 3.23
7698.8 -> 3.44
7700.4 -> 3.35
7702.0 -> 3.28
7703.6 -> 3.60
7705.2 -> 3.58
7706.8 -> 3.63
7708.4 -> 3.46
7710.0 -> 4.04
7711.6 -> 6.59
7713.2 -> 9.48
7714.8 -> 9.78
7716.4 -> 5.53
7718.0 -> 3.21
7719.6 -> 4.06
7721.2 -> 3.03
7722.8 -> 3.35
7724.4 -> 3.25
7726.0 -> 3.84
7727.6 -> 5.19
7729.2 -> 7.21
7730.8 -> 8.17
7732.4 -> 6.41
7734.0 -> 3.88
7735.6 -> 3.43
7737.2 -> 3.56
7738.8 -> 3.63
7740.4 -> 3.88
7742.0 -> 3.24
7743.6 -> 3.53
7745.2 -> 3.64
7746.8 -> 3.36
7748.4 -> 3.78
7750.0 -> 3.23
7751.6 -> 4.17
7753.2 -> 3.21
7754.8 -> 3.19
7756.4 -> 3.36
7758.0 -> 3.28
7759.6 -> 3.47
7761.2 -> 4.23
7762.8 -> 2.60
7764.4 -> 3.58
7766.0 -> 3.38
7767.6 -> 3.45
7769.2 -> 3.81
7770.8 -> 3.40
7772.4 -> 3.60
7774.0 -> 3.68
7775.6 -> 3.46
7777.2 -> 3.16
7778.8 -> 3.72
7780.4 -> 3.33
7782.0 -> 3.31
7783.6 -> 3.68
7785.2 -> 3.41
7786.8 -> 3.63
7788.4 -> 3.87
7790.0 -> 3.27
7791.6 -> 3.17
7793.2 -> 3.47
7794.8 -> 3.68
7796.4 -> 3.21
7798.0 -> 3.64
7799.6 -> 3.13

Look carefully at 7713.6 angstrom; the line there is [S II] 6716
